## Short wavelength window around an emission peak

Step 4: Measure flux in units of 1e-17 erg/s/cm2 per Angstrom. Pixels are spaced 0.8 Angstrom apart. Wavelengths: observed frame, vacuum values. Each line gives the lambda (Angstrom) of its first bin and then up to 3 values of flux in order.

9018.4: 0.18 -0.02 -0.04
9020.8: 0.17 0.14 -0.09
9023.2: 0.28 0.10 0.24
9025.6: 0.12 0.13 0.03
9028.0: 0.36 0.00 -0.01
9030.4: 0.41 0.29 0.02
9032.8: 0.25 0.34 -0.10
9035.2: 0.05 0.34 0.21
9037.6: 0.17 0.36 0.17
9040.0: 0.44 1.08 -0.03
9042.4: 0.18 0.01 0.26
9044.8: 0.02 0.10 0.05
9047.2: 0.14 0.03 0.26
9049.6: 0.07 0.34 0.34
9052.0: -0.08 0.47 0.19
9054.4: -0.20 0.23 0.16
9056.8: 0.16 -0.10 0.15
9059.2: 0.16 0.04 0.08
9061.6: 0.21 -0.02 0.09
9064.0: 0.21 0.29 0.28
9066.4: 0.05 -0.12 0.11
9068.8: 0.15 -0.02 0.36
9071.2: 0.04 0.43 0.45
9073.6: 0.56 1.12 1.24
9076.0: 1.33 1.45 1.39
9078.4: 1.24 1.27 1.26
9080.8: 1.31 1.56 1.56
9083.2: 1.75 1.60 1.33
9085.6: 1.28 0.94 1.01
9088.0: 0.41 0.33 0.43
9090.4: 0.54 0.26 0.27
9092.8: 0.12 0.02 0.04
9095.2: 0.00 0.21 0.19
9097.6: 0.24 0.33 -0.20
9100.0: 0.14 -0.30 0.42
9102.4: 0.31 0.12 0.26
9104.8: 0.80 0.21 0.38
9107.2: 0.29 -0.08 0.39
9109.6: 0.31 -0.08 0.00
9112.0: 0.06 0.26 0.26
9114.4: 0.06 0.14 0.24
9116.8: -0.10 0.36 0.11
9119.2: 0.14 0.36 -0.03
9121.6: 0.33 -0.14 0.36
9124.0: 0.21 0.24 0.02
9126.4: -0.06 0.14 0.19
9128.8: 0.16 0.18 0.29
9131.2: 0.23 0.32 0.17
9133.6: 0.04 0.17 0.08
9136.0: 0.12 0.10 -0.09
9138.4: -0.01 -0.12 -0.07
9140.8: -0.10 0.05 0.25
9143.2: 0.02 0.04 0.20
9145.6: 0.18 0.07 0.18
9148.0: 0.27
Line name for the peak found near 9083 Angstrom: [O II] 3727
